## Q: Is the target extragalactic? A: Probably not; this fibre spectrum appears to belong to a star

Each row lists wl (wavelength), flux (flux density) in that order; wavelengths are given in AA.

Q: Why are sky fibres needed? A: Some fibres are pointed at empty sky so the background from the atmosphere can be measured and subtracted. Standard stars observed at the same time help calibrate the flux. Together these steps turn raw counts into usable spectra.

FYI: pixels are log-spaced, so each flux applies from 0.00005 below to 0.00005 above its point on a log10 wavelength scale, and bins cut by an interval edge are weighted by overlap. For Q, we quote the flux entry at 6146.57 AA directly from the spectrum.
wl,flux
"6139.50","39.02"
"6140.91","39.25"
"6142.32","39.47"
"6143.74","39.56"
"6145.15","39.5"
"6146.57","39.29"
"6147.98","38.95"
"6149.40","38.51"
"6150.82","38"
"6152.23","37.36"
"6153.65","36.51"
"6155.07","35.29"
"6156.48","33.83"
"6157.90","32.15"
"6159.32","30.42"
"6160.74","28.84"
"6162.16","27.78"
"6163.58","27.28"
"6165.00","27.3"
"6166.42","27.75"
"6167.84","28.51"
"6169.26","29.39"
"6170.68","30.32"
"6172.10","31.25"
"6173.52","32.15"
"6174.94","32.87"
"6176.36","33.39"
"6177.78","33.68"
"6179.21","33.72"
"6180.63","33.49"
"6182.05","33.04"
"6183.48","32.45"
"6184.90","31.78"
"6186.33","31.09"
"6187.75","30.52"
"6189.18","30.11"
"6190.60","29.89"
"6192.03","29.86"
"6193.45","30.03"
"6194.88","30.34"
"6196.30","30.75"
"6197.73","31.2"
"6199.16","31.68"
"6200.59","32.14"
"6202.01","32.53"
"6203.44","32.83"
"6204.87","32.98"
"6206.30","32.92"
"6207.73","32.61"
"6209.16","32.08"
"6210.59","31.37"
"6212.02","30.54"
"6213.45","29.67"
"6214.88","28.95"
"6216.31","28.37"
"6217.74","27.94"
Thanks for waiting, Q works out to 39.29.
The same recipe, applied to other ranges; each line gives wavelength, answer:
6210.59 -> 31.37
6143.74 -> 39.56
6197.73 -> 31.2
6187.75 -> 30.52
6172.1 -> 31.25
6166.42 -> 27.75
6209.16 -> 32.08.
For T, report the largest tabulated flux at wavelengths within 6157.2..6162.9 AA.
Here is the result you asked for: 32.15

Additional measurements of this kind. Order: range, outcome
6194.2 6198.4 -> 31.2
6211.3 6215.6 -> 30.54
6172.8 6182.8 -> 33.72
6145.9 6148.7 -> 39.29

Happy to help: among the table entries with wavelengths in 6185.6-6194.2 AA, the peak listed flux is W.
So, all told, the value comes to 31.09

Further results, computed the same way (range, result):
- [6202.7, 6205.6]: 32.98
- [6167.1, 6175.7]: 32.87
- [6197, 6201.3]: 32.14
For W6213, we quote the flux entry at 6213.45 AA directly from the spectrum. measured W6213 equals 29.67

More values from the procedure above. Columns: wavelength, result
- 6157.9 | 32.15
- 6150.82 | 38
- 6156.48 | 33.83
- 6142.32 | 39.47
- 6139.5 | 39.02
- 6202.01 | 32.53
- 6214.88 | 28.95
